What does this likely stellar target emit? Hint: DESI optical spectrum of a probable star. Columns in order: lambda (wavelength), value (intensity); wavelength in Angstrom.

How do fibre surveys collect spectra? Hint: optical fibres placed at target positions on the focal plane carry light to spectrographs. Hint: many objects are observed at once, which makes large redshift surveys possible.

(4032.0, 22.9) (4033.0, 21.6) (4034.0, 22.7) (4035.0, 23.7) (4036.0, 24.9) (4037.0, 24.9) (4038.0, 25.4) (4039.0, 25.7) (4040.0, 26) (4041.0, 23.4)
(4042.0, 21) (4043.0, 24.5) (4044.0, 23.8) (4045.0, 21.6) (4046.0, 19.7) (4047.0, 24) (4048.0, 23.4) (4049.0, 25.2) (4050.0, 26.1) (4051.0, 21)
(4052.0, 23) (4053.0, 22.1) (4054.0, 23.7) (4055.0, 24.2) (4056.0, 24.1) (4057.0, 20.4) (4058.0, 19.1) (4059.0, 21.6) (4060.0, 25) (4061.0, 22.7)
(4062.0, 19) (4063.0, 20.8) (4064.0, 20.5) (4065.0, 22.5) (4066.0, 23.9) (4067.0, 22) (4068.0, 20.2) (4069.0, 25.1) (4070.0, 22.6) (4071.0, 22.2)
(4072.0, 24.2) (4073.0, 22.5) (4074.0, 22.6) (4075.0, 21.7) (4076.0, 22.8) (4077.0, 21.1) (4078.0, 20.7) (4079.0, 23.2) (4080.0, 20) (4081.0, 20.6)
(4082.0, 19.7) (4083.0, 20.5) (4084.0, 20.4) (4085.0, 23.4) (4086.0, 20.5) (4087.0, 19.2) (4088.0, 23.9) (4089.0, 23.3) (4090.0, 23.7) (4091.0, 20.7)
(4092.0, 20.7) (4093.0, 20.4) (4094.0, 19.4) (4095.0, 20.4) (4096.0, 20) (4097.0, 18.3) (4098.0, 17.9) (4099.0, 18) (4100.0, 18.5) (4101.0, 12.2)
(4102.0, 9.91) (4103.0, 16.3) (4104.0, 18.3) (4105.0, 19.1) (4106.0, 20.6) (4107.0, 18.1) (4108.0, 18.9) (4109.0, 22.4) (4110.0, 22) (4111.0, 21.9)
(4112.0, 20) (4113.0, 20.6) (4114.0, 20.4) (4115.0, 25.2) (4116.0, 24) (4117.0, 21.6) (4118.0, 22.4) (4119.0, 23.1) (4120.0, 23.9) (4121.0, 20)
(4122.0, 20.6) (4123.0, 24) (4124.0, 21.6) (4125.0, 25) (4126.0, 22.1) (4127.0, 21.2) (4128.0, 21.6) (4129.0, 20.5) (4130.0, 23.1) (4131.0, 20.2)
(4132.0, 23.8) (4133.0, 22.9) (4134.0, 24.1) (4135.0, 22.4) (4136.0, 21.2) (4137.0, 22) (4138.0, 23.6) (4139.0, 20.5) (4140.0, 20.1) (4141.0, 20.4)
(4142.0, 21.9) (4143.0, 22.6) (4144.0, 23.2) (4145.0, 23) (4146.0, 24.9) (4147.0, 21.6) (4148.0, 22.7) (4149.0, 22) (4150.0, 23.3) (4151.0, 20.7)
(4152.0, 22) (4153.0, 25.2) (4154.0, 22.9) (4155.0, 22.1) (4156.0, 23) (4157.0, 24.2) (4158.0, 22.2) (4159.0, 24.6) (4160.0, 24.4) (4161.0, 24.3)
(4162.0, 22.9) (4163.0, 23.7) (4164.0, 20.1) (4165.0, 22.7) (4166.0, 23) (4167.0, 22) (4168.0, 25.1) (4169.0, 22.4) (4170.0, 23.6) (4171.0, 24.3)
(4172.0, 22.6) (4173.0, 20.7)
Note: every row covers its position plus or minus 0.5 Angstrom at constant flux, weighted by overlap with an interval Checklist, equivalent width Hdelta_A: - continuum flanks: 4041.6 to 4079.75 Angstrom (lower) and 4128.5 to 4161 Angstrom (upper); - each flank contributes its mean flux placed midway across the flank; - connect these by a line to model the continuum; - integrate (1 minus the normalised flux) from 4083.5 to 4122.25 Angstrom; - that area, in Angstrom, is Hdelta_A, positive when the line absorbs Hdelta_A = 3.9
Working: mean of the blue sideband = 22.5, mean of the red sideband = 22.6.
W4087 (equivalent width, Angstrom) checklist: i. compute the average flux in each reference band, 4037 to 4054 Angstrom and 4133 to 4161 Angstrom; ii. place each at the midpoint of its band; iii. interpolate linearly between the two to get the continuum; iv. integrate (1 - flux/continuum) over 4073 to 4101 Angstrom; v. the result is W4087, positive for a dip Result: 3.0 Angstrom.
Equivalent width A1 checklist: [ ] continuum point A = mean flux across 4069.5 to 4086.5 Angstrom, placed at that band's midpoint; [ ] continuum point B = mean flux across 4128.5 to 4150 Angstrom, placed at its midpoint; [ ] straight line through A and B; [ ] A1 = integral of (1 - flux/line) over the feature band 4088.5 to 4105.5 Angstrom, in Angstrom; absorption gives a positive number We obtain 2.5 Angstrom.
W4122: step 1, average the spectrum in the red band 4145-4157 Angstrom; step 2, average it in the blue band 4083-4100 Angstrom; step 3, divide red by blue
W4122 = 1.11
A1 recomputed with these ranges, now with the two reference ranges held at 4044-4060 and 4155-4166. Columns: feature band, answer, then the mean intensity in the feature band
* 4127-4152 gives 1.0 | 22.2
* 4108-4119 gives 0.5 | 22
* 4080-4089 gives 0.7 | 21.1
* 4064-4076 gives 0.1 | 22.6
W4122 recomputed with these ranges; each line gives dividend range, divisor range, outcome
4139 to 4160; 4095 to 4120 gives 1.15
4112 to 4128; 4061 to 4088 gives 1.03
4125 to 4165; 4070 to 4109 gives 1.12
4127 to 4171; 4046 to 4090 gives 1.02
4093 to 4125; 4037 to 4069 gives 0.88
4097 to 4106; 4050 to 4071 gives 0.75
